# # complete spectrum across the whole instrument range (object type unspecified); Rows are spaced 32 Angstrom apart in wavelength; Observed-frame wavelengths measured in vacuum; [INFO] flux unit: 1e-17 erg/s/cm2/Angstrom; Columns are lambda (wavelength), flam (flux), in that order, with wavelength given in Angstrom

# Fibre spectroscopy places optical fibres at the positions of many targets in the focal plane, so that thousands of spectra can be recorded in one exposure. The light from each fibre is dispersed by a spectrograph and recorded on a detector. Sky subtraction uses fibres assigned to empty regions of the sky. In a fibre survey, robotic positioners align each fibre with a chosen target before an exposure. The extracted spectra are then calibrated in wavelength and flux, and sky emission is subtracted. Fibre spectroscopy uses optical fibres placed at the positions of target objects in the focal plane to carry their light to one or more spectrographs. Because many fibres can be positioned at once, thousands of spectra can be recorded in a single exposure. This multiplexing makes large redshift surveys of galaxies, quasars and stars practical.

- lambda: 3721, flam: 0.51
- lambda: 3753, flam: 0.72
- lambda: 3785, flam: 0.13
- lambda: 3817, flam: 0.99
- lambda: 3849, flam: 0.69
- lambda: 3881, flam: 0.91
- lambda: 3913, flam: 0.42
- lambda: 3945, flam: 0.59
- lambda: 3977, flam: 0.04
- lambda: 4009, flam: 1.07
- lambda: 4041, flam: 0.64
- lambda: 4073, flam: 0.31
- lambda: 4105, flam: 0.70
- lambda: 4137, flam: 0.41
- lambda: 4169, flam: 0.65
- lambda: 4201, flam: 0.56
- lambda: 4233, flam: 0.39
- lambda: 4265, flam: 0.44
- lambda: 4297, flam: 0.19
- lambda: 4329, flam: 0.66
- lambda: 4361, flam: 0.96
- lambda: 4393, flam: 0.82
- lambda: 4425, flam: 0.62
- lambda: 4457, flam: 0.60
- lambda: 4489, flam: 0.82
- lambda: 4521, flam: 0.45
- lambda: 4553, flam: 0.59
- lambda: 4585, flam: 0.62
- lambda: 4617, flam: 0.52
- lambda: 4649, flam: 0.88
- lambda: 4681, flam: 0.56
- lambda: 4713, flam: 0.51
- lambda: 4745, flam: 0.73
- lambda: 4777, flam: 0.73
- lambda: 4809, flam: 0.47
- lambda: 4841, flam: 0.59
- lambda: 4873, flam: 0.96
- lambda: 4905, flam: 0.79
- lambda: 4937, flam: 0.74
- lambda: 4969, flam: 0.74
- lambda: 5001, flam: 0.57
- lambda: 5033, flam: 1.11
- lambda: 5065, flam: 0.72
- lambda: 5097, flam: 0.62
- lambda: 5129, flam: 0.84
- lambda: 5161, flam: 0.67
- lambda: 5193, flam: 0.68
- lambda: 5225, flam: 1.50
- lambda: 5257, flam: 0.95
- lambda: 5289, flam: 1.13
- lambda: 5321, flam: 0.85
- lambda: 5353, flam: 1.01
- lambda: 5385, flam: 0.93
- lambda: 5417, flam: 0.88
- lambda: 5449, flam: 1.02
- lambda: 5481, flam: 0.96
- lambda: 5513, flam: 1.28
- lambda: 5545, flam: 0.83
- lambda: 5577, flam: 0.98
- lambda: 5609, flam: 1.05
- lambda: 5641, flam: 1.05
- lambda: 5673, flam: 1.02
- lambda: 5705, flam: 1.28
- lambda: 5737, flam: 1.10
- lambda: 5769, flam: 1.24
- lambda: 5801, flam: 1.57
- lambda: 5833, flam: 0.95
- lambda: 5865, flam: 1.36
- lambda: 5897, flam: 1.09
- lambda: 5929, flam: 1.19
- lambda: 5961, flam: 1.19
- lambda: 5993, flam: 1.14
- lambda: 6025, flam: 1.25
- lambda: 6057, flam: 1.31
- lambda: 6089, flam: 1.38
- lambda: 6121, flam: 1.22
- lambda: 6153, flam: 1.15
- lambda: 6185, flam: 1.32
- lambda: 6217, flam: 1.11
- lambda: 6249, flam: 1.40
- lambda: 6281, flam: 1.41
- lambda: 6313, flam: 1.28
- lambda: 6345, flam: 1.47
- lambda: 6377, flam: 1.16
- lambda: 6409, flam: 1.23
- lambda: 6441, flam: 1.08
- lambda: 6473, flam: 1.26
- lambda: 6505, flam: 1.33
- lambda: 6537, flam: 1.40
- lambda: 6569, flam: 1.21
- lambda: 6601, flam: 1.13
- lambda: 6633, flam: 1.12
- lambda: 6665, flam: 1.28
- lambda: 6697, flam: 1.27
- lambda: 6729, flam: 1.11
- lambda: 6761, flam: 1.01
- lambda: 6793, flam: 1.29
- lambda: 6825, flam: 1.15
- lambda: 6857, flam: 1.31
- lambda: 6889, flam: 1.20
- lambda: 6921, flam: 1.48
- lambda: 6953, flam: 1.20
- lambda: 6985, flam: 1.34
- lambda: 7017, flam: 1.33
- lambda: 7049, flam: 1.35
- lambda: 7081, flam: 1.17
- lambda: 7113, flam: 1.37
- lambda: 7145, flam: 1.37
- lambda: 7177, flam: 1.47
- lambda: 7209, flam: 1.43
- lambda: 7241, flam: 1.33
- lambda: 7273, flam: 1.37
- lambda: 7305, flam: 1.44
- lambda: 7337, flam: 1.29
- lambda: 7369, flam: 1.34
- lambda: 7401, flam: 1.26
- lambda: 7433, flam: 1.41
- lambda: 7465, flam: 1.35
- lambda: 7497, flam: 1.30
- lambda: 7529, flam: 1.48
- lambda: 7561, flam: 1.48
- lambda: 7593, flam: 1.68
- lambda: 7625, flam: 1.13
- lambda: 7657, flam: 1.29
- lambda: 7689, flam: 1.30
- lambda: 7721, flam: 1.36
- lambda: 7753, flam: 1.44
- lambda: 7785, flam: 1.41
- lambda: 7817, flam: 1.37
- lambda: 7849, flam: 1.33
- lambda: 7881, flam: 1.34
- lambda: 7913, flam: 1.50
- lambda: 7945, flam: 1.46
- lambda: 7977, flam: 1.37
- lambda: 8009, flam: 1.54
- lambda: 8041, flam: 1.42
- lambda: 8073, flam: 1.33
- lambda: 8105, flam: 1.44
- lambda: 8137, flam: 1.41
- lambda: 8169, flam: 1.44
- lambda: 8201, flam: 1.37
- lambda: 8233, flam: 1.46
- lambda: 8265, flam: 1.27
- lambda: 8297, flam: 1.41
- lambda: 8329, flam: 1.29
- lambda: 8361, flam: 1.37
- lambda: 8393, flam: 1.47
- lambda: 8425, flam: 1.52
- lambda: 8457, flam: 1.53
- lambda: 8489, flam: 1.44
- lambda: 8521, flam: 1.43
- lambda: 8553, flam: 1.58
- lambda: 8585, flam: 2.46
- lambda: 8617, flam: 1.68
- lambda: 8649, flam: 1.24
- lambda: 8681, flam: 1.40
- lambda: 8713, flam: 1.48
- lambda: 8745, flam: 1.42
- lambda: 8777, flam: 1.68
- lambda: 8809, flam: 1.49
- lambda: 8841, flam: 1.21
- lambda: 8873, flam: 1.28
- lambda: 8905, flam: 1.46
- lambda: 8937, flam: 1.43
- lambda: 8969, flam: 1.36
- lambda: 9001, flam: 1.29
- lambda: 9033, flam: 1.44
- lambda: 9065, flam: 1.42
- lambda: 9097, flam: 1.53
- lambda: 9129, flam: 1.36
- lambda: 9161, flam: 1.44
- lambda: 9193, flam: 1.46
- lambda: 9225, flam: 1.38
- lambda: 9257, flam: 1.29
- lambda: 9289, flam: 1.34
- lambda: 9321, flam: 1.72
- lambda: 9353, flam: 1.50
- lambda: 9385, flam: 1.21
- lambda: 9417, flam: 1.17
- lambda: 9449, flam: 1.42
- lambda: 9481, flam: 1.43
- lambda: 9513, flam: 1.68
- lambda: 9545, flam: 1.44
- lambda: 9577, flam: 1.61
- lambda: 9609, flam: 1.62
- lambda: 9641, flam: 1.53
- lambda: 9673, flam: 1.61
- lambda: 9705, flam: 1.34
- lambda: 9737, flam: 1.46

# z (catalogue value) 0.306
